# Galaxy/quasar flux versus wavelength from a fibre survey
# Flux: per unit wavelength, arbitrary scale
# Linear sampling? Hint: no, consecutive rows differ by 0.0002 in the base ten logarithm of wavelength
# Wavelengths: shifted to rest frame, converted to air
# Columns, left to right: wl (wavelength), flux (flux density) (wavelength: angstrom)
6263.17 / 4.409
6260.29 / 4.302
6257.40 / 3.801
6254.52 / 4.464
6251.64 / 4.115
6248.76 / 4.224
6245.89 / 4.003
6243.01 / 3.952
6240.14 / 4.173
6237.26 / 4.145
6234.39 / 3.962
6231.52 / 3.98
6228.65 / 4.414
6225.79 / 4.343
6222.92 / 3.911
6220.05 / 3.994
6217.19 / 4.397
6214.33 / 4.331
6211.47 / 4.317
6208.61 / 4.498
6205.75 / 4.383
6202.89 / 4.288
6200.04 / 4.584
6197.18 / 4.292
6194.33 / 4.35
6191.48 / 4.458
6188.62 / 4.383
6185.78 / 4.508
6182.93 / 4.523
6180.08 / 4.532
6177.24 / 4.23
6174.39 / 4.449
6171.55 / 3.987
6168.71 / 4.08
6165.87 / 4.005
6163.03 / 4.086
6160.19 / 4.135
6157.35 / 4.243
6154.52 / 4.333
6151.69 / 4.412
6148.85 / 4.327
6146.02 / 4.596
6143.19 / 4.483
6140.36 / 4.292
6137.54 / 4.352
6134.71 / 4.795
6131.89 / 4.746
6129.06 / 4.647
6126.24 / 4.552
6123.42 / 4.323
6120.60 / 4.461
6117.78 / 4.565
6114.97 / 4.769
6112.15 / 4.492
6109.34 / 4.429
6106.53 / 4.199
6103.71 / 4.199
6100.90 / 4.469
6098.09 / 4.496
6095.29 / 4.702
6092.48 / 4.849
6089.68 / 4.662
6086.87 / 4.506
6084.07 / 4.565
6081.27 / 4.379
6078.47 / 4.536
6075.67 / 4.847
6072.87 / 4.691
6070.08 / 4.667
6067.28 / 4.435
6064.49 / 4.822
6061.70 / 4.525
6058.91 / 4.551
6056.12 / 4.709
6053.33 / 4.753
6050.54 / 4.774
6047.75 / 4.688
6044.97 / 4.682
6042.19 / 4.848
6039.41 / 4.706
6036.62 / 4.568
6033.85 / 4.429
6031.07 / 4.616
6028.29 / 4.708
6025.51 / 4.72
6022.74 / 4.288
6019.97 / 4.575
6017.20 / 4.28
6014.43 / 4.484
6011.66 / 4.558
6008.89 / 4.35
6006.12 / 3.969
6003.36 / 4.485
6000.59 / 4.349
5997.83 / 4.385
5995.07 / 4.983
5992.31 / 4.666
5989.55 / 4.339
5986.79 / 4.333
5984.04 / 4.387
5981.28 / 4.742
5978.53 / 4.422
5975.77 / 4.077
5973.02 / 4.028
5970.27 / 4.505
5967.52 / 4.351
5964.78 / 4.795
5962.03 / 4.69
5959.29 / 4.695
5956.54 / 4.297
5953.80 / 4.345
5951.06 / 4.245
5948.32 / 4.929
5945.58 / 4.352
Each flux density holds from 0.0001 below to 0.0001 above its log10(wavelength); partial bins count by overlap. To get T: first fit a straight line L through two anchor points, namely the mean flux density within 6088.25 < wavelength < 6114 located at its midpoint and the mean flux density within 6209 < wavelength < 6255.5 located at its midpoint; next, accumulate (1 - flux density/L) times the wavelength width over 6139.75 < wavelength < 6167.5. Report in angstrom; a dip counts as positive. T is 0.5 angstrom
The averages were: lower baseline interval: 4.5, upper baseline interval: 4.18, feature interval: 4.29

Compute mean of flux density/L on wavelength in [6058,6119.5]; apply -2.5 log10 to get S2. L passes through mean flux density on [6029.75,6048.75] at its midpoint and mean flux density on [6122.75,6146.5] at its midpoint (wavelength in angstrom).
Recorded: 0.01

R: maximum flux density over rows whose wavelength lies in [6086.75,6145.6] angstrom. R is 4.849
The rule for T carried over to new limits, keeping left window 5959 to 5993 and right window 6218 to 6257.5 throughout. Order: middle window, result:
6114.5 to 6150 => -2.3 angstrom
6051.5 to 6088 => -2.4 angstrom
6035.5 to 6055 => -1.6 angstrom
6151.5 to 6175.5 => 0.2 angstrom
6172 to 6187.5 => -0.8 angstrom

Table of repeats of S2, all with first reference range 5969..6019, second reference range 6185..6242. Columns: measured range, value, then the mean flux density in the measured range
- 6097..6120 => -0.03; 4.45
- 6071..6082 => -0.07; 4.63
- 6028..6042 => -0.06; 4.62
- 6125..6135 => -0.08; 4.67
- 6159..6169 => 0.06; 4.07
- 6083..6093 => -0.07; 4.63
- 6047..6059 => -0.08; 4.71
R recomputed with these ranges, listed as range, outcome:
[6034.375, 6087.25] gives 4.848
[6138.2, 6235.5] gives 4.596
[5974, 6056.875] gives 4.983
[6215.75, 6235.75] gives 4.414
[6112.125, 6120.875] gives 4.769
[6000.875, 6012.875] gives 4.558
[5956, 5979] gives 4.795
